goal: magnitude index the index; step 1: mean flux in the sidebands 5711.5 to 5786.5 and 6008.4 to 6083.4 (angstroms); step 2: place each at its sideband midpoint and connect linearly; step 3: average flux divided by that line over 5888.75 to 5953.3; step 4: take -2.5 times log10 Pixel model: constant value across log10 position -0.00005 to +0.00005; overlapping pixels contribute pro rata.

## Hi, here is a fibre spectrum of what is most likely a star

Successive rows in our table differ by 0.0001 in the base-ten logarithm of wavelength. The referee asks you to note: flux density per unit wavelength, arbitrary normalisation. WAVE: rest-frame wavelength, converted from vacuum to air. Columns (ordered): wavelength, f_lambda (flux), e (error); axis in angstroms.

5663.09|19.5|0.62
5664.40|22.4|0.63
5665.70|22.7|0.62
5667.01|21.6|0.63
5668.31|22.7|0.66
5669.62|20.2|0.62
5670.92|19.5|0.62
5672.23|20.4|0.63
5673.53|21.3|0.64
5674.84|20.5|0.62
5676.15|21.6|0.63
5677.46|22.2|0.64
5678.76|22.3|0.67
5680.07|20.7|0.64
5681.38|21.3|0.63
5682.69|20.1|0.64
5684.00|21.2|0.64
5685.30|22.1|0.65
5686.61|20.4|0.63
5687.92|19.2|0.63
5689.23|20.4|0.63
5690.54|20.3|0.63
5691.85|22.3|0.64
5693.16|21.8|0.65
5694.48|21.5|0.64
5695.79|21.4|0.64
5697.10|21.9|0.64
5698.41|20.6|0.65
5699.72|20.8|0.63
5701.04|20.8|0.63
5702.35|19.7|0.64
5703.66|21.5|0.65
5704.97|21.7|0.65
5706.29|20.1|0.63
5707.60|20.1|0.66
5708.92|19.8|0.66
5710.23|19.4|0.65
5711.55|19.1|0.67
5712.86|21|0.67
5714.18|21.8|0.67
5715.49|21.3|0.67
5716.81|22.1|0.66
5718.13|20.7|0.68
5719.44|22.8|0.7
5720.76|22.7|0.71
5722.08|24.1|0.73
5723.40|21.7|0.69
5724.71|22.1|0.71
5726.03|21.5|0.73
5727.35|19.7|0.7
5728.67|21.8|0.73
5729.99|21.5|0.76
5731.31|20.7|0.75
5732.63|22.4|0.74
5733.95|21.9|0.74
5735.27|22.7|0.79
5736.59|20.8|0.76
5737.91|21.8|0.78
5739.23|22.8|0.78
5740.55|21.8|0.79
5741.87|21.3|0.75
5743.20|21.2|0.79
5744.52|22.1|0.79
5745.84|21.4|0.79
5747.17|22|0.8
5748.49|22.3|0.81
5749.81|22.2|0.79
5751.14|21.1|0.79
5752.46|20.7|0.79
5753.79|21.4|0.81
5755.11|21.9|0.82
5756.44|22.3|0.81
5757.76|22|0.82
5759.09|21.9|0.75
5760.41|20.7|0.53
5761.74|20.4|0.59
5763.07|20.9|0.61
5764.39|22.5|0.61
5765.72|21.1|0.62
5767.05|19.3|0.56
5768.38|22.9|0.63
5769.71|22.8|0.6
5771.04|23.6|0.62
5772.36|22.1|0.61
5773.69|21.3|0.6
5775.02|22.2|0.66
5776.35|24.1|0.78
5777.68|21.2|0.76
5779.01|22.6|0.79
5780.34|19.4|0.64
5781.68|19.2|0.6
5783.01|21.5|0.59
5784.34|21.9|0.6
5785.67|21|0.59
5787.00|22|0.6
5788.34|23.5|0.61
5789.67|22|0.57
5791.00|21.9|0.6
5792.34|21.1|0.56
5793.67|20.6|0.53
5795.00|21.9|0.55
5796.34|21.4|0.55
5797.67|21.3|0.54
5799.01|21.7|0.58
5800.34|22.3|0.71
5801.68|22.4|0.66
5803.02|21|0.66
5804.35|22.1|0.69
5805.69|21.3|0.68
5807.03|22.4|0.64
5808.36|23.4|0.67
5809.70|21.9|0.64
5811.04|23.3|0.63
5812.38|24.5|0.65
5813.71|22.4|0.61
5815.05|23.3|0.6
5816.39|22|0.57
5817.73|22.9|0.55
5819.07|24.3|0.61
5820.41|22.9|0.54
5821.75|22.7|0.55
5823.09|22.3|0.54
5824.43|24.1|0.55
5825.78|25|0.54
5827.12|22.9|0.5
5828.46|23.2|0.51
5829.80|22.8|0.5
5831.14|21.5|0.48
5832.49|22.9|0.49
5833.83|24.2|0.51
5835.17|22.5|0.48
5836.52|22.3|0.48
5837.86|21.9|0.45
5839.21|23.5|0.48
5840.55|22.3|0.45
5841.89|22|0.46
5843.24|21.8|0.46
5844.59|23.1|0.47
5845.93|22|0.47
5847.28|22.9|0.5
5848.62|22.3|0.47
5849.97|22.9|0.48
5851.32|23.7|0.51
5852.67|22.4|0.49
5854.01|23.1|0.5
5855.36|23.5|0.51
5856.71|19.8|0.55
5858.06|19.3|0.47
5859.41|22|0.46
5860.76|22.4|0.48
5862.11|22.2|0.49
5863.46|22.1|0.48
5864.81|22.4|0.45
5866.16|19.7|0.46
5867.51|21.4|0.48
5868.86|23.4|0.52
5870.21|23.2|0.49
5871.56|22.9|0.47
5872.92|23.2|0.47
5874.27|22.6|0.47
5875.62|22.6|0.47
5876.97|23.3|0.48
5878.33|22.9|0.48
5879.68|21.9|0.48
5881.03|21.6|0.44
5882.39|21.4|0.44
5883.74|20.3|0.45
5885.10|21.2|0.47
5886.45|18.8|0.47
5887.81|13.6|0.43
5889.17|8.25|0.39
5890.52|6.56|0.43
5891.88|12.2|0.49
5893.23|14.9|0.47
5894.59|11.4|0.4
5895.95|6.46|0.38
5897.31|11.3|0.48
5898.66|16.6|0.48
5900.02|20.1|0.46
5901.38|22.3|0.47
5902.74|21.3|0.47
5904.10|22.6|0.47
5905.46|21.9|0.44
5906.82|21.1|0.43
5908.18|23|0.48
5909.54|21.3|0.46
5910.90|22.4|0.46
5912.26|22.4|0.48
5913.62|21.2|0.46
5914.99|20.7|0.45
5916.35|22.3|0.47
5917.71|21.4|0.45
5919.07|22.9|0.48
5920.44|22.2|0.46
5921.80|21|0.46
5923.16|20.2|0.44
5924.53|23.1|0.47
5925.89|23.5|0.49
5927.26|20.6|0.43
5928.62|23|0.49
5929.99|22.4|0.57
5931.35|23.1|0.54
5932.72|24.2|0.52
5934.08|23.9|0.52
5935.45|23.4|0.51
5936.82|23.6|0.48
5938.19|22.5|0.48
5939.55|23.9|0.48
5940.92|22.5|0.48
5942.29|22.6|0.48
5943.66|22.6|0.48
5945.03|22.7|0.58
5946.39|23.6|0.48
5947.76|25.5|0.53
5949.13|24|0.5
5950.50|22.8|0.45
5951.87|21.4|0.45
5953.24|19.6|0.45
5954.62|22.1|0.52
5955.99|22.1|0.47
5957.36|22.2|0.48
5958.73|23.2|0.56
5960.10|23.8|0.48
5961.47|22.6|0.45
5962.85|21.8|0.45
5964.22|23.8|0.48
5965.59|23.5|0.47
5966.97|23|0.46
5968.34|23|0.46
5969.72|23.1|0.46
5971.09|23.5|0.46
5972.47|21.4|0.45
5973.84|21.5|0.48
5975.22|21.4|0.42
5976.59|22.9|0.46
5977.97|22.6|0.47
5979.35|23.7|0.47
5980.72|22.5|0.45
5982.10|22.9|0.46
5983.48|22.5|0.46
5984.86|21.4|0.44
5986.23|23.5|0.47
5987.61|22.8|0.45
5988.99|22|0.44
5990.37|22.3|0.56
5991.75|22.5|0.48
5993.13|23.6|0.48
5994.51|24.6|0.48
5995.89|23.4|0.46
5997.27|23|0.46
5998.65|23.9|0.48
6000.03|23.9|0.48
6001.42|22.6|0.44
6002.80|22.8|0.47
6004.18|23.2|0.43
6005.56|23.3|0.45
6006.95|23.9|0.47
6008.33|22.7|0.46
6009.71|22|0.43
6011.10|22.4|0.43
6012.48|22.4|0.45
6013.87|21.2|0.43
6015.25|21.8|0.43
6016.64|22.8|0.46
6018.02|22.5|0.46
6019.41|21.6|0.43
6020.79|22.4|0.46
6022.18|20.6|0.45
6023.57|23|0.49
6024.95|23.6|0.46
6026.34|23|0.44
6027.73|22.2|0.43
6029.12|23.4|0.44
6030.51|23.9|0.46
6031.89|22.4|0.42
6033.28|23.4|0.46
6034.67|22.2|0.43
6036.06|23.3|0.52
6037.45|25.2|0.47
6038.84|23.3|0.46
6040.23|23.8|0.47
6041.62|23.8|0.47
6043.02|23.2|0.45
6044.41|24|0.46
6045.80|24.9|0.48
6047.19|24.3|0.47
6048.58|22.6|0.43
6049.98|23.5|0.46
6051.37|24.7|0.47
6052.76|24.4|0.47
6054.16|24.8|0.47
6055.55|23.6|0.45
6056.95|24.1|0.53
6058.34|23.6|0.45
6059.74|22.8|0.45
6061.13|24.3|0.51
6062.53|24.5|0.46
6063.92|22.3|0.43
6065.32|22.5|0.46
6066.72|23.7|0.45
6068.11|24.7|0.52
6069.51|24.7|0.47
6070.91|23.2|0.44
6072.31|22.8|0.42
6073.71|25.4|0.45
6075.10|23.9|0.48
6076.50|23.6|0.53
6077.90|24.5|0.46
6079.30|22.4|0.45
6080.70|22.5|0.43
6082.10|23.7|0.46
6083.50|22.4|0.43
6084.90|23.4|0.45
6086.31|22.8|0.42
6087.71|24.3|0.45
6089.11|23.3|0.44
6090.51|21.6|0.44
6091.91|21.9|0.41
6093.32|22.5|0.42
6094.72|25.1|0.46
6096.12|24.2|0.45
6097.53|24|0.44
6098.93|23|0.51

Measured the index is 0.11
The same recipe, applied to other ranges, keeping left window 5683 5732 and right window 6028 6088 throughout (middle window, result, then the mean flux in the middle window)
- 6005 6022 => 0.046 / 22.4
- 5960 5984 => 0.014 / 22.7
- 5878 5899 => 0.403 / 15.4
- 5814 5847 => -0.041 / 22.8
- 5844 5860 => -0.005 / 22.2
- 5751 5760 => -0.009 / 21.6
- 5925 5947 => -0.012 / 23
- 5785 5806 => 0.001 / 21.7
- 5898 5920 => 0.054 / 21.5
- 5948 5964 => 0.021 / 22.5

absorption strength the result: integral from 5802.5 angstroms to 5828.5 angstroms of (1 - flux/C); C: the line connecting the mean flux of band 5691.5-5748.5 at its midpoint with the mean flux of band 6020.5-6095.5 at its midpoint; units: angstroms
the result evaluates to -1.1 angstroms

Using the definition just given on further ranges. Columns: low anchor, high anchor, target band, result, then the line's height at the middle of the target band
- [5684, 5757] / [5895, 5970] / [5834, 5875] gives -1.2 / 21.7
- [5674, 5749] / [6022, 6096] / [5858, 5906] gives 6.9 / 22.4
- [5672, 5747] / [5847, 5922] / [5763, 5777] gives -0.8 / 20.9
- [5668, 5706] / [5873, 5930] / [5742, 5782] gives -2.2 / 20.5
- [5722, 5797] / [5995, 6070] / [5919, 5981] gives 0.2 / 22.8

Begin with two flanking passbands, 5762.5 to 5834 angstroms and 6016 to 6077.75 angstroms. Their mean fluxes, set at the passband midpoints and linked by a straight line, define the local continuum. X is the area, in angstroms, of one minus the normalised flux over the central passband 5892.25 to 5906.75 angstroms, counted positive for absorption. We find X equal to 3.7 angstroms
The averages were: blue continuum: 22.2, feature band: 17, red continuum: 23.5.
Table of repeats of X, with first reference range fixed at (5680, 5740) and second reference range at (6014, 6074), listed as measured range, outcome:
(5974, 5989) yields 0.3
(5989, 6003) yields -0.1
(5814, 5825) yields -0.5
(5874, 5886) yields 0.2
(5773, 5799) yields 0.2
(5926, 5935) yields -0.1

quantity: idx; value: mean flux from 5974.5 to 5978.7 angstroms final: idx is 22.3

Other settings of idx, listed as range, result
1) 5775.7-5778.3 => 22.7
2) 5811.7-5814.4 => 23.5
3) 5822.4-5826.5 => 23.8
